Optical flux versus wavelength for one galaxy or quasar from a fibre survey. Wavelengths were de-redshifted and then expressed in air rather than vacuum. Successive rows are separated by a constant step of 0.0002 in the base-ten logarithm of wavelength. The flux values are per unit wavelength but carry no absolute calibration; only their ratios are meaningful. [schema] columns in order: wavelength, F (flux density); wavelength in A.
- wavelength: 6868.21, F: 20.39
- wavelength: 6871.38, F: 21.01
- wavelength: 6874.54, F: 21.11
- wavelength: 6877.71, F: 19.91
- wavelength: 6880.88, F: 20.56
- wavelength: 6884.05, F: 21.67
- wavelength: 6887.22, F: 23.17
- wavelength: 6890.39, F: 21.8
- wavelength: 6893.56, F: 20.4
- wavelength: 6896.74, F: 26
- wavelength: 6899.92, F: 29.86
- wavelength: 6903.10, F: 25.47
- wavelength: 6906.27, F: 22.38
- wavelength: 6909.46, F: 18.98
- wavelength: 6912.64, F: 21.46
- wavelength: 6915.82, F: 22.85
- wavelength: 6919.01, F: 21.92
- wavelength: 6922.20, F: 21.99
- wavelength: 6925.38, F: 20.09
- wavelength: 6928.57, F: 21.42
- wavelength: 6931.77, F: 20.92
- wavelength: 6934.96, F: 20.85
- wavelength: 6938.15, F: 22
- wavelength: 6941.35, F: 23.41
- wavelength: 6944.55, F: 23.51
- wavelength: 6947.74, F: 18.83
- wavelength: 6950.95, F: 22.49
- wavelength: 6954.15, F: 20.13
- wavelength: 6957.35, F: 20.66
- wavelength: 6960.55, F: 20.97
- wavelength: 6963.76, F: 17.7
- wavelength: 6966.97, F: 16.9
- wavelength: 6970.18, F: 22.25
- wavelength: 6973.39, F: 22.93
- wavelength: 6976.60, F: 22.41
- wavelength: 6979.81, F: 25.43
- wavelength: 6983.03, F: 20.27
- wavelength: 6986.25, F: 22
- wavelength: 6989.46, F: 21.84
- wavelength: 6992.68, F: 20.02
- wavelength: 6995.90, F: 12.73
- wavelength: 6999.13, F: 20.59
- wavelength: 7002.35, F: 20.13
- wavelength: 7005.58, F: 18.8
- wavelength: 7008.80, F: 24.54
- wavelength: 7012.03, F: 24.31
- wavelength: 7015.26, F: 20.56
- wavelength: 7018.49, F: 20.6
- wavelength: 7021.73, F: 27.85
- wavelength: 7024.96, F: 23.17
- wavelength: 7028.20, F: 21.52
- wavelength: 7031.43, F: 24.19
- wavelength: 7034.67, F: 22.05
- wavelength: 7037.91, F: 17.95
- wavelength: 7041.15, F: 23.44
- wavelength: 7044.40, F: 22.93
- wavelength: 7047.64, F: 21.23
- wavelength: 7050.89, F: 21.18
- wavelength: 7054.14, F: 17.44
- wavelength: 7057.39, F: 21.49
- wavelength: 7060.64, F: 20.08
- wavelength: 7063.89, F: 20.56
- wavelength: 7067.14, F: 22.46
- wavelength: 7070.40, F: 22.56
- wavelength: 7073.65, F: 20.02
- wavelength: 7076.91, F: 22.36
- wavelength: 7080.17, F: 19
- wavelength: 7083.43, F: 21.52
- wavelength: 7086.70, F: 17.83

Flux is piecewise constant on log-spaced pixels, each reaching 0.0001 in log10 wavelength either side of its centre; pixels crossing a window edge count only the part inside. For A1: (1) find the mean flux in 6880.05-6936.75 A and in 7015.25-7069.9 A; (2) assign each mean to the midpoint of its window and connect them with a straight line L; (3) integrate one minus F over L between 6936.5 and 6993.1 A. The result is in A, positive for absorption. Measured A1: 1.90 A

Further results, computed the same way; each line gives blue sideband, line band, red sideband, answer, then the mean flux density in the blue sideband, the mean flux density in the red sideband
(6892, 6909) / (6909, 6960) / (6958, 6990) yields 3.4 A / 24.4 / 21.2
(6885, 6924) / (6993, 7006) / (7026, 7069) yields 2.2 A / 23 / 21.3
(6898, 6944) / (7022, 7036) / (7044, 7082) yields -1.3 A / 22.4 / 20.9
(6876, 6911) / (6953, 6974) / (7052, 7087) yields 1.7 A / 22.7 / 20.6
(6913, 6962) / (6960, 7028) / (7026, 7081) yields 0.4 A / 21.5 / 21.3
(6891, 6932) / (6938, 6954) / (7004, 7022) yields 0.5 A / 22.6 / 22.4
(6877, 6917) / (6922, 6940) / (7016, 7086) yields 1.0 A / 22.7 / 21.5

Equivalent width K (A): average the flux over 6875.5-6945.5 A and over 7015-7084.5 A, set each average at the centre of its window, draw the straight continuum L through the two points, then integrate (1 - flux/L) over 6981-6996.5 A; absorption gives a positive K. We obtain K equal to 1.36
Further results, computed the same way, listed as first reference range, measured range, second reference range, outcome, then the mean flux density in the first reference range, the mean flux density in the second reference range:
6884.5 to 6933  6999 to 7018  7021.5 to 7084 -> 0.3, 22.6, 21.5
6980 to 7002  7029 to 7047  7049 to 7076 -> -1.3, 20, 20.8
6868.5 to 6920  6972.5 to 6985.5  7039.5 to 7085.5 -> -0.6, 22.4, 21.1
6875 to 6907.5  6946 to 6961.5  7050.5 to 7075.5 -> 1.1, 23.1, 20.7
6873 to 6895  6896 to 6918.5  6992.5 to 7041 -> -2.6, 21.2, 21.4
